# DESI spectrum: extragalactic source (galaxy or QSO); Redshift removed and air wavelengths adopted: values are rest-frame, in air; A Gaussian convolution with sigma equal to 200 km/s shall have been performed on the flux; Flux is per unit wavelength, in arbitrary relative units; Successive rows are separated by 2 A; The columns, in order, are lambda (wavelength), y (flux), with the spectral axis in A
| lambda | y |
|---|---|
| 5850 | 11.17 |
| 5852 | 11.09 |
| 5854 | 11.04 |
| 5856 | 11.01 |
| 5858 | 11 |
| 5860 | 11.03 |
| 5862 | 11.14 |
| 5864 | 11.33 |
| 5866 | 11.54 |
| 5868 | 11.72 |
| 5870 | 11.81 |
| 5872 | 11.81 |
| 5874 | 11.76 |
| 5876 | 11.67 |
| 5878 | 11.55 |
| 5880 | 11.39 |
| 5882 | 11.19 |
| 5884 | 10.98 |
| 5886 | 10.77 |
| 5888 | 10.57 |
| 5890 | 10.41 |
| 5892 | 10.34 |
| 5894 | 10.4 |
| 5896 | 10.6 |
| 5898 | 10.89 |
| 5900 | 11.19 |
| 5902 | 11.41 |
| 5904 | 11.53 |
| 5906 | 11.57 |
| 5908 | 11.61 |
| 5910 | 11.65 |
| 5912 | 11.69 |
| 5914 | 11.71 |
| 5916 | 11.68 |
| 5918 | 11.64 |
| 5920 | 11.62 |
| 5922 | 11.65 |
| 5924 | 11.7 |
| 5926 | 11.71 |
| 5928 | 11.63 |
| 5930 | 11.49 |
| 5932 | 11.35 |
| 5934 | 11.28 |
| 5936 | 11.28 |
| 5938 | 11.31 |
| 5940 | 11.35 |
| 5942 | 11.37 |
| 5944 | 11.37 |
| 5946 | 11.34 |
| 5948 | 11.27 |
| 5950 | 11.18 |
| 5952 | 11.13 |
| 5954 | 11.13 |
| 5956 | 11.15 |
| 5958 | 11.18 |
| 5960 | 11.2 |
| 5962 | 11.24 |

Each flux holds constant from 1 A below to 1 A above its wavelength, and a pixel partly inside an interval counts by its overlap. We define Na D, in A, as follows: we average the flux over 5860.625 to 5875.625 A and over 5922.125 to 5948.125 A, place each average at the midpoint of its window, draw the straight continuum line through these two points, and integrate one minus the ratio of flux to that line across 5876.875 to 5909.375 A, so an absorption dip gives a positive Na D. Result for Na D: 1.4 A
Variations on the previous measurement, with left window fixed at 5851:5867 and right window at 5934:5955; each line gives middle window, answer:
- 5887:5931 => -0.3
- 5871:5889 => -0.2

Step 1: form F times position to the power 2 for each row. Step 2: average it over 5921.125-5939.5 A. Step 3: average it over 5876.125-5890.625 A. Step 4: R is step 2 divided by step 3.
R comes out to 1.1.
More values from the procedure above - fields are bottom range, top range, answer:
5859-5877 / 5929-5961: 1.00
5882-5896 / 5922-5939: 1.10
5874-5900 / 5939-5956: 1.05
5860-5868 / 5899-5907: 1.02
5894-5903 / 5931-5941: 1.05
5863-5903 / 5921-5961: 1.04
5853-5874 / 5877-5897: 0.96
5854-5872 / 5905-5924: 1.05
